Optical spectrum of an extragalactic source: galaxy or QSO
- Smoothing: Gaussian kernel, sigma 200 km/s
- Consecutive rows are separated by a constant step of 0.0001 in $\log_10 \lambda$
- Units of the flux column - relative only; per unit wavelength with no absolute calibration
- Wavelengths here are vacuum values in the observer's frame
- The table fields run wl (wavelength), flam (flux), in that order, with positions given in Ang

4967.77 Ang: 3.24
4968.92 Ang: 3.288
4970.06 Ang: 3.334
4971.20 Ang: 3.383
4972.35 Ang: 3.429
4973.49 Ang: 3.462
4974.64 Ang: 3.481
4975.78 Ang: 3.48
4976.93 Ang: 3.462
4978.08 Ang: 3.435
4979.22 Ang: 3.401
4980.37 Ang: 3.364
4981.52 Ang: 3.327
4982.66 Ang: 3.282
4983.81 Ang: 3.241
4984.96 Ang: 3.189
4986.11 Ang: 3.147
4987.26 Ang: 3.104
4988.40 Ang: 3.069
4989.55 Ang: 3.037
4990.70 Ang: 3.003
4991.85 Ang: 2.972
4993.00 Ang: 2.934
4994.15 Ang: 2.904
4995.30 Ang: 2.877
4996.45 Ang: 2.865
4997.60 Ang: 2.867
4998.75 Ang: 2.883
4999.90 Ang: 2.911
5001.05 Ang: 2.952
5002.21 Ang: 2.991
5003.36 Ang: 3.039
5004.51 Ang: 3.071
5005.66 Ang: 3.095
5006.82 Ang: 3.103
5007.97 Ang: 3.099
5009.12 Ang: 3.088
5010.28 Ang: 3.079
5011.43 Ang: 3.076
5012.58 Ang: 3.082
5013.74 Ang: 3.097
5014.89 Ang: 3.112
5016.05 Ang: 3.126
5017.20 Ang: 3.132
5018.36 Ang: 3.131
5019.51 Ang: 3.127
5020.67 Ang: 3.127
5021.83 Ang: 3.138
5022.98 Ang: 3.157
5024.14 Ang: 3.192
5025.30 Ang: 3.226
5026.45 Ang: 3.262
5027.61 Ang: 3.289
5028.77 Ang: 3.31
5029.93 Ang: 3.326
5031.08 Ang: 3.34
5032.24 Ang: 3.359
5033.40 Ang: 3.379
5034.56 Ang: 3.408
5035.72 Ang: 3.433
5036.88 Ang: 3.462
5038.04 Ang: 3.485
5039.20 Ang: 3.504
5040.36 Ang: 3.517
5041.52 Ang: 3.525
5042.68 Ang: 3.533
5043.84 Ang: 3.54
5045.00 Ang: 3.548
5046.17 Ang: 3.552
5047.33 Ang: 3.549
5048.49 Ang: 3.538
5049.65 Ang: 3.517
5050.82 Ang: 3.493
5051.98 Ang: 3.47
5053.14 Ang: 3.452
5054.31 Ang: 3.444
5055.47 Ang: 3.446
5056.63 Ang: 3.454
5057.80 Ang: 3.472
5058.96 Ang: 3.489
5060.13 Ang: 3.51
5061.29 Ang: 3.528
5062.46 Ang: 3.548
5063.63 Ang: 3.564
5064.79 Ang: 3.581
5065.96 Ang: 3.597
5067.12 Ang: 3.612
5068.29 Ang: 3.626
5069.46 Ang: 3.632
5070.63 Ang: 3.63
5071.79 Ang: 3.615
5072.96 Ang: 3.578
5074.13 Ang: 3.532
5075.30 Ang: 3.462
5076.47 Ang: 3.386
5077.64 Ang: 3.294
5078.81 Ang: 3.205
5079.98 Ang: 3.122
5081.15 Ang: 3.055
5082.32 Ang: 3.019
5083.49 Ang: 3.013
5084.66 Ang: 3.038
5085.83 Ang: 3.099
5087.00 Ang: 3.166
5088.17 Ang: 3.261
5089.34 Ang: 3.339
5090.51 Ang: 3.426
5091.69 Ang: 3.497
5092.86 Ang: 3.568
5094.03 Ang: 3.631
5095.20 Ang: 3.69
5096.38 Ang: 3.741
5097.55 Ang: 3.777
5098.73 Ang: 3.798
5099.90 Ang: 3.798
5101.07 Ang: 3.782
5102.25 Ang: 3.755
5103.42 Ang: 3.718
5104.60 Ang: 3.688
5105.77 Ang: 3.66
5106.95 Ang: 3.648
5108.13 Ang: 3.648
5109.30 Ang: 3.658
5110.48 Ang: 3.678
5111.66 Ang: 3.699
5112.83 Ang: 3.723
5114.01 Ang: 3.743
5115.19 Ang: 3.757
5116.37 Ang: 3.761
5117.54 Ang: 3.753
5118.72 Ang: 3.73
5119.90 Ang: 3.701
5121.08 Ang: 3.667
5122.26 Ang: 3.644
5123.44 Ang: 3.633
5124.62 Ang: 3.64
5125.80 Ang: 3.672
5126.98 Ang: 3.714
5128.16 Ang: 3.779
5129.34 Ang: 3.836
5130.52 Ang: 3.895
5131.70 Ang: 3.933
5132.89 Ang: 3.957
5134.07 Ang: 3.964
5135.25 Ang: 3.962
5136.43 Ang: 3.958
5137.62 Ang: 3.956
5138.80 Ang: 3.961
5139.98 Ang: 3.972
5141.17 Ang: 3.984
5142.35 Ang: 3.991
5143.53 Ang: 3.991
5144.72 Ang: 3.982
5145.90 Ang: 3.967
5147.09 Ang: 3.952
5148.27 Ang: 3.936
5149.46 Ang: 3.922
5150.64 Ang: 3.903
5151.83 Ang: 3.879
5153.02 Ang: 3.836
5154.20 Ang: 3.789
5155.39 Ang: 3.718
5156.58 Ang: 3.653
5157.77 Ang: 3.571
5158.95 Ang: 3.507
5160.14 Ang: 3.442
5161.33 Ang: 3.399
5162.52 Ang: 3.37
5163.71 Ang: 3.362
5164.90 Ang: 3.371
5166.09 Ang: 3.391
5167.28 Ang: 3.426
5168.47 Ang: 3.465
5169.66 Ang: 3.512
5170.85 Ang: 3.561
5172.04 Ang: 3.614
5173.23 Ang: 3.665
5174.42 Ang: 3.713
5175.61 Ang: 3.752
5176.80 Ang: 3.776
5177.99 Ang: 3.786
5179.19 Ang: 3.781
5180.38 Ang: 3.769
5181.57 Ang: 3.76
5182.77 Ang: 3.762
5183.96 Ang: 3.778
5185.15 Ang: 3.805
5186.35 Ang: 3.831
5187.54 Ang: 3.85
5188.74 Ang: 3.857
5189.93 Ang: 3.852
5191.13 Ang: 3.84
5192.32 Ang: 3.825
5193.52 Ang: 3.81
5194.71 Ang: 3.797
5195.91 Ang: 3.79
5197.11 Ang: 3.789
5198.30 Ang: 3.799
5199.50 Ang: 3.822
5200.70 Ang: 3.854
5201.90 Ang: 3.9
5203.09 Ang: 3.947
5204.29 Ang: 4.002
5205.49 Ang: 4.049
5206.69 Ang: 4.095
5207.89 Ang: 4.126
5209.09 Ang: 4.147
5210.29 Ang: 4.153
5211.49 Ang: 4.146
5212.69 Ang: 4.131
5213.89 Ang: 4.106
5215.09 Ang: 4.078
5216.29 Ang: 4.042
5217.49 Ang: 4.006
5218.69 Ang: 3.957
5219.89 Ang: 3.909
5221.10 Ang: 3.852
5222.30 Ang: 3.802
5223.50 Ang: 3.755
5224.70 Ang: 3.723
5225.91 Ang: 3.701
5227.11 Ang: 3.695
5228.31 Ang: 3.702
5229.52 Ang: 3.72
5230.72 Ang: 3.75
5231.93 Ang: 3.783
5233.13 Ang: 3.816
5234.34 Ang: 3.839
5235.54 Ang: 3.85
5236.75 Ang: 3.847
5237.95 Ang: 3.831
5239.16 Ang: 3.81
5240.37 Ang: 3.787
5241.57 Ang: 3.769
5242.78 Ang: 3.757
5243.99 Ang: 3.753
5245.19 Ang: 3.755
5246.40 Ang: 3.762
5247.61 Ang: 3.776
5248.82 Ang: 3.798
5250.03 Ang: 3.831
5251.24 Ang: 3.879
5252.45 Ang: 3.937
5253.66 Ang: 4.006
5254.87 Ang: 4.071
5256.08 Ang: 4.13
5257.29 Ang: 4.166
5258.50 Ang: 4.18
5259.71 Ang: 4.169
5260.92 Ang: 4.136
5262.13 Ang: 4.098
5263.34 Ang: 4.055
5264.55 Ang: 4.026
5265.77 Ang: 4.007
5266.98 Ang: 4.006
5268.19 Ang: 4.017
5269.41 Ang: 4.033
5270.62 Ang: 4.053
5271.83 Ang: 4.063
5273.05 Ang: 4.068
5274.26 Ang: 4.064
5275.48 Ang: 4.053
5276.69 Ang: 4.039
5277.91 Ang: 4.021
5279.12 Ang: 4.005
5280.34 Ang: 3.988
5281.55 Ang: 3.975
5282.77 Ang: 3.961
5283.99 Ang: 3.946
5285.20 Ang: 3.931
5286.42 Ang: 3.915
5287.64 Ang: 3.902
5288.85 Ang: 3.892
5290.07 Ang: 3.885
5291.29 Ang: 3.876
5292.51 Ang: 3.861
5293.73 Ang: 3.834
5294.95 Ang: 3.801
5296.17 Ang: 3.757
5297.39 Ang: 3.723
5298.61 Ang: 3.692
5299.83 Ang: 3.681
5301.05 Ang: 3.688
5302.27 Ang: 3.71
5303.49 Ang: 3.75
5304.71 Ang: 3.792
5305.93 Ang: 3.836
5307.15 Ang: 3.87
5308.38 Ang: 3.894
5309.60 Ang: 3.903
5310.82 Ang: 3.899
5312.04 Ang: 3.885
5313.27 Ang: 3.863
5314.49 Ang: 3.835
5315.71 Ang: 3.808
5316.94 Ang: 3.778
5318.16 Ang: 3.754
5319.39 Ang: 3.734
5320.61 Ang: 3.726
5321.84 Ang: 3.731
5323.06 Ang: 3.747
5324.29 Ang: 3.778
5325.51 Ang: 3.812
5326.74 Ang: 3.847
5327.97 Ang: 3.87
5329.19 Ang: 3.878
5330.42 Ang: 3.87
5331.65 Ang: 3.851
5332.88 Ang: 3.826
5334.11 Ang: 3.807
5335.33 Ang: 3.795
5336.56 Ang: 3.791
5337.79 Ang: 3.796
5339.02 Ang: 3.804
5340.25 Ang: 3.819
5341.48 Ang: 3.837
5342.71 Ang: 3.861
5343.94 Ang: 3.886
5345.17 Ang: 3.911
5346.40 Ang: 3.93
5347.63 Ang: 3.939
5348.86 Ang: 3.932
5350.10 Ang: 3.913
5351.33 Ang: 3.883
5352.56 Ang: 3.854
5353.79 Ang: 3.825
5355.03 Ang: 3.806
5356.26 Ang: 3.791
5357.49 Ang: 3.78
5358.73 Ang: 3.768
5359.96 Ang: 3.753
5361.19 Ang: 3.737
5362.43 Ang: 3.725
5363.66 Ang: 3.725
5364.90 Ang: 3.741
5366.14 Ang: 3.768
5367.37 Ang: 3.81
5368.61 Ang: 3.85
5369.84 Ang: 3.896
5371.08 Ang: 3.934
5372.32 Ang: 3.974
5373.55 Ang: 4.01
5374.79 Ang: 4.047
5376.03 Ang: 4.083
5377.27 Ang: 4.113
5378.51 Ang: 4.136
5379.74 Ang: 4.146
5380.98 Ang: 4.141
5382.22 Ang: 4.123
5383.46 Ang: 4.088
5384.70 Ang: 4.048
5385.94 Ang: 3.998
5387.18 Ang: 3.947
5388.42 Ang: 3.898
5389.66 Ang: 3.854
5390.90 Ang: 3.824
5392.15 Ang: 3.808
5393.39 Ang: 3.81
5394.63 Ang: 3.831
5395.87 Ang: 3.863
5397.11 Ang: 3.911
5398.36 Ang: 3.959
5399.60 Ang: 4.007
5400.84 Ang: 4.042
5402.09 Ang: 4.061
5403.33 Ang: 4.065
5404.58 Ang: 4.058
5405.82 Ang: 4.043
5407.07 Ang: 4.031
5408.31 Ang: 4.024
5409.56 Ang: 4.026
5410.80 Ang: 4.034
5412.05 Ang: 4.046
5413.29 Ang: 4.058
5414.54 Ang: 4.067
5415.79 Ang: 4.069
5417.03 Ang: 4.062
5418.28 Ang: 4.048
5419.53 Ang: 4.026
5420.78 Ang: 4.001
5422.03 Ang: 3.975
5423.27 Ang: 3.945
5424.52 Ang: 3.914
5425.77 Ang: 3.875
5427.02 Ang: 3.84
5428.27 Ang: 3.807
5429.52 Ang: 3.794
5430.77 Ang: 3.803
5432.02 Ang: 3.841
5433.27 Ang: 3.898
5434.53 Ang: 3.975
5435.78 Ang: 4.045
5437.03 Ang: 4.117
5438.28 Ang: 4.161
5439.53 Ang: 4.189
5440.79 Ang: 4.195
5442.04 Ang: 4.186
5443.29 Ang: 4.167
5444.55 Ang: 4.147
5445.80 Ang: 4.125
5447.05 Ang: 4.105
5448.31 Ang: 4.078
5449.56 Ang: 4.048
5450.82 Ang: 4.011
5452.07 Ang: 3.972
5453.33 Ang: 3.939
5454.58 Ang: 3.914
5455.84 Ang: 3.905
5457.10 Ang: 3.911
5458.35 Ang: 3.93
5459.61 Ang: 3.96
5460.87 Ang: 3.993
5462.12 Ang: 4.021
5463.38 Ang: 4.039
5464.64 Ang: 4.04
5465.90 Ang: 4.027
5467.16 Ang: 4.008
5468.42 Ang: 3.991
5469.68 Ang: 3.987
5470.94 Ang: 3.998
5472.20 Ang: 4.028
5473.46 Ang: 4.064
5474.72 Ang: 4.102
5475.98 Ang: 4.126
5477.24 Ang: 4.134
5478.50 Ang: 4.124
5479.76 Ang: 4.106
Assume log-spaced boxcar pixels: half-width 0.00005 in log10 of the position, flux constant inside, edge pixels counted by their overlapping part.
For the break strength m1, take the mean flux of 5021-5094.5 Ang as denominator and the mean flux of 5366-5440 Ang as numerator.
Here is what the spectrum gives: 1.2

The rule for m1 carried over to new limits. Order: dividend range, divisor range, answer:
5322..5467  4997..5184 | 1.12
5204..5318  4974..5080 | 1.18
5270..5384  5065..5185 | 1.06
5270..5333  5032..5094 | 1.12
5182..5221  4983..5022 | 1.29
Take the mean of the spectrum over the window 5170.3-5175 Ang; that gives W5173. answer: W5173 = 3.64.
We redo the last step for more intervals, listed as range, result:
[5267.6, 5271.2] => 4.03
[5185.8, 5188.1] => 3.85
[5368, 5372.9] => 3.91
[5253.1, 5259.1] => 4.11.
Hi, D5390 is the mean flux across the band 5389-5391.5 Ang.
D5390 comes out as 3.84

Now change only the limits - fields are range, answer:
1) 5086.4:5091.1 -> 3.3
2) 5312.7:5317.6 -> 3.82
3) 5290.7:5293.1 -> 3.87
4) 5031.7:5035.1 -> 3.38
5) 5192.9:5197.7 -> 3.79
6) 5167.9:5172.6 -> 3.54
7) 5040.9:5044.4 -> 3.54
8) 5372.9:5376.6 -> 4.05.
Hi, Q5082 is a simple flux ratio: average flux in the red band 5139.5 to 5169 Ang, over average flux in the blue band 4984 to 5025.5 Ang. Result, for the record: 1.2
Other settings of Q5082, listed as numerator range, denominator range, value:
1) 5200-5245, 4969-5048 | 1.21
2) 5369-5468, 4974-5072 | 1.21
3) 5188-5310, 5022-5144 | 1.10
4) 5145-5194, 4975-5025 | 1.19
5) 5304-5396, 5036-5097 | 1.12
